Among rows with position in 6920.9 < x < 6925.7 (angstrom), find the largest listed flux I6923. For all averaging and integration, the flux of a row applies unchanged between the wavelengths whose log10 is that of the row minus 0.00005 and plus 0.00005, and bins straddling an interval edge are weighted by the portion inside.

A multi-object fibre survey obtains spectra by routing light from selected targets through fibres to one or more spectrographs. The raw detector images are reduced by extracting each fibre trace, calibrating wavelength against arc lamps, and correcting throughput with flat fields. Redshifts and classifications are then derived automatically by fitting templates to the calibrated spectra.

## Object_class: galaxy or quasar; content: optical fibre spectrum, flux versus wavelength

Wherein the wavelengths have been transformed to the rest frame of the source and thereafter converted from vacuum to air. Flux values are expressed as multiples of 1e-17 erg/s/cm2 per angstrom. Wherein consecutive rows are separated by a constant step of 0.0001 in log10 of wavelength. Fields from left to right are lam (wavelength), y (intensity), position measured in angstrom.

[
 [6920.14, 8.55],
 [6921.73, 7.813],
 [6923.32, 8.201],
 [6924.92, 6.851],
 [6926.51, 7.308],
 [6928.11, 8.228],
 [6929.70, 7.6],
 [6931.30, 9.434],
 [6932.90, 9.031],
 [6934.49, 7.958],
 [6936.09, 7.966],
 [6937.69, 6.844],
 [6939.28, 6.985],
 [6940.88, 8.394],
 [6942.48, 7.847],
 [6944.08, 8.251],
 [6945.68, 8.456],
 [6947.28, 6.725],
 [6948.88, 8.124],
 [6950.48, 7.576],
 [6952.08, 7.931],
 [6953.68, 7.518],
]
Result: 8.201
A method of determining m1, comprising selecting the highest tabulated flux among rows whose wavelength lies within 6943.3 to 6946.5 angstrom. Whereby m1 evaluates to 8.456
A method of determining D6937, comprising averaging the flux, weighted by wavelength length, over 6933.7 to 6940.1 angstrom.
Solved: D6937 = 7.44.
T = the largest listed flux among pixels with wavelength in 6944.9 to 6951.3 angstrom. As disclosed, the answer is 8.456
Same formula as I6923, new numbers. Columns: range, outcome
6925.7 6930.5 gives 8.228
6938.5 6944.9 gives 8.394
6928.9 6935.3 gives 9.434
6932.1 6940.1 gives 9.031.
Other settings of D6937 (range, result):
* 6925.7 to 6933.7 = 8.32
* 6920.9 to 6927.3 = 7.56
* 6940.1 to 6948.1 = 7.93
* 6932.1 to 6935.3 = 8.5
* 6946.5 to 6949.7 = 7.43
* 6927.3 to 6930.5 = 7.91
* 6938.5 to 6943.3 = 7.74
